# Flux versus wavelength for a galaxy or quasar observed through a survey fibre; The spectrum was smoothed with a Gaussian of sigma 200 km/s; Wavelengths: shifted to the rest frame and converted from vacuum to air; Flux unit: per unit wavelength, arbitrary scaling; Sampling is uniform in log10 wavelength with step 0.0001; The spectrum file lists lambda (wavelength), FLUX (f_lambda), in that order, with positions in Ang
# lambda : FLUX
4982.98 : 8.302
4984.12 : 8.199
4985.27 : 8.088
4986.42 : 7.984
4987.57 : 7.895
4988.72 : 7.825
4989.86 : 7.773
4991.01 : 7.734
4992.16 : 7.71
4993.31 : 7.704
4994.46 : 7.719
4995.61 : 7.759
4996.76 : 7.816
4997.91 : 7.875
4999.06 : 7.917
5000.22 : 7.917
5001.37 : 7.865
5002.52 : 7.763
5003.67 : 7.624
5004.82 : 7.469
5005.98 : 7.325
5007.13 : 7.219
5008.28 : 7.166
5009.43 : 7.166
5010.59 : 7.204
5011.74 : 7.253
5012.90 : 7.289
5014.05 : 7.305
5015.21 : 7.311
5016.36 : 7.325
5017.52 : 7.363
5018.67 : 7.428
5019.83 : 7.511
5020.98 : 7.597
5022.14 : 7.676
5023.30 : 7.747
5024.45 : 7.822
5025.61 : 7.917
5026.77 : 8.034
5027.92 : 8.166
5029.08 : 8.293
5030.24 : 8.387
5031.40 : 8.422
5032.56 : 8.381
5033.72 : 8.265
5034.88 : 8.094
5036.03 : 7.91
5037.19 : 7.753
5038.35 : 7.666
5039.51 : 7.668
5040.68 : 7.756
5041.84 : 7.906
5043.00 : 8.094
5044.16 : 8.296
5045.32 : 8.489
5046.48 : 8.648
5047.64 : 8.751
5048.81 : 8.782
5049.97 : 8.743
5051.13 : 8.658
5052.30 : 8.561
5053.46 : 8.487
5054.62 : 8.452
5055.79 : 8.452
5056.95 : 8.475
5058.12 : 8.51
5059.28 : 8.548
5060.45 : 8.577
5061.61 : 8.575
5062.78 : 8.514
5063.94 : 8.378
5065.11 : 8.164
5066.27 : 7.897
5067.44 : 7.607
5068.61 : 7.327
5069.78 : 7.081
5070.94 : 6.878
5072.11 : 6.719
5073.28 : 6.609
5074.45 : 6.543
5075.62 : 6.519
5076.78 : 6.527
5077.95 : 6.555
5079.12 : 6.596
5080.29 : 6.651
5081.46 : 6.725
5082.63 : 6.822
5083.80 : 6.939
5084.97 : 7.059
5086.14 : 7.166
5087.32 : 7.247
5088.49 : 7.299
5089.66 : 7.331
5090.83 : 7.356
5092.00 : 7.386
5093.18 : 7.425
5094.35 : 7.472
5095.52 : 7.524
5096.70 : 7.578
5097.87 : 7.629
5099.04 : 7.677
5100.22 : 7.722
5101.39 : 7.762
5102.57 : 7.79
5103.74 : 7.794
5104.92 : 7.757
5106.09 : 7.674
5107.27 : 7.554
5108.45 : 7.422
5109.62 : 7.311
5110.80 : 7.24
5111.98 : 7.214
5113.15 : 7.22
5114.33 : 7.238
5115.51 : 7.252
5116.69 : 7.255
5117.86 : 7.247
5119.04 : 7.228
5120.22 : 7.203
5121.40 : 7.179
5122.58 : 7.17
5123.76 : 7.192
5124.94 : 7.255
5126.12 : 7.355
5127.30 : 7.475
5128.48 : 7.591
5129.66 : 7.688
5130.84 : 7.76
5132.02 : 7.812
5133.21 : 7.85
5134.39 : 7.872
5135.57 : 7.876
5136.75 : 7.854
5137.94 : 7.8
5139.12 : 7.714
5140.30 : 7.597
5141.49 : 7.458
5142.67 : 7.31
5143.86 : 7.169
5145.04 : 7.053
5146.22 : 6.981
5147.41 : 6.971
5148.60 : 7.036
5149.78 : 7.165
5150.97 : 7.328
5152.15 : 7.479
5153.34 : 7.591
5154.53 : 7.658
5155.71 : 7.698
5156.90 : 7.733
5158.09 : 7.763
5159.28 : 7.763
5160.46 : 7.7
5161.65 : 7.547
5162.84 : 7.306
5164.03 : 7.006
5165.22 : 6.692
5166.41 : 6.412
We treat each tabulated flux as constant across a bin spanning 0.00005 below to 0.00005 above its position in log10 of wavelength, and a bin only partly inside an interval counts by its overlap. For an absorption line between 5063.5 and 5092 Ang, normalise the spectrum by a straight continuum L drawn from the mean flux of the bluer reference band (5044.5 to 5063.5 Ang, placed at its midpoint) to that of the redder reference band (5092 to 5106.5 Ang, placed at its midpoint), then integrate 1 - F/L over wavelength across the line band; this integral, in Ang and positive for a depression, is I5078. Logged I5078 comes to 3.5 Ang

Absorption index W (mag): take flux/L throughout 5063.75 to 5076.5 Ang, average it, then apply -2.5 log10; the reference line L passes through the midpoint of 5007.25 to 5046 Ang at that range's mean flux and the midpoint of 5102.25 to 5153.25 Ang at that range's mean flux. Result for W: 0.06 mag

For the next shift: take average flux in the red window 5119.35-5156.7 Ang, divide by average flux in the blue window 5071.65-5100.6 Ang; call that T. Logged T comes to 1.1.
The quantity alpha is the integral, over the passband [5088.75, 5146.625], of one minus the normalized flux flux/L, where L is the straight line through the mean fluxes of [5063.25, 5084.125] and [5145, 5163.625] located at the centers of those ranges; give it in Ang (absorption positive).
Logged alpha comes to -1.8 Ang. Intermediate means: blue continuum 7.04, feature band 7.48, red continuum 7.43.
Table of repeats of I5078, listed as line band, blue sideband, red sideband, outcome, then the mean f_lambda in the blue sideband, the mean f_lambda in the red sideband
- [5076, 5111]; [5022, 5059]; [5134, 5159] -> 2.5 Ang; 8.24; 7.48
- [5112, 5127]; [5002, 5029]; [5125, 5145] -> 0.7 Ang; 7.52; 7.61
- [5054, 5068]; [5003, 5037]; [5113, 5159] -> -1.4 Ang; 7.68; 7.44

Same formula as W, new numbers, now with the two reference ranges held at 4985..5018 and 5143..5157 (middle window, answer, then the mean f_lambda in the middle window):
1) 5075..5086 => 0.109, 6.73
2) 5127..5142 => -0.056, 7.72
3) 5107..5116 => 0.012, 7.3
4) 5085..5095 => 0.015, 7.32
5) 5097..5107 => -0.046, 7.72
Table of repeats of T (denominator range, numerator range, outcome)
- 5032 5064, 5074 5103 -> 0.86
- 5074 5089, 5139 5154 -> 1.07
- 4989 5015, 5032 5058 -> 1.09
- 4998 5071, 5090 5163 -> 0.94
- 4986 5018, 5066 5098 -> 0.93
